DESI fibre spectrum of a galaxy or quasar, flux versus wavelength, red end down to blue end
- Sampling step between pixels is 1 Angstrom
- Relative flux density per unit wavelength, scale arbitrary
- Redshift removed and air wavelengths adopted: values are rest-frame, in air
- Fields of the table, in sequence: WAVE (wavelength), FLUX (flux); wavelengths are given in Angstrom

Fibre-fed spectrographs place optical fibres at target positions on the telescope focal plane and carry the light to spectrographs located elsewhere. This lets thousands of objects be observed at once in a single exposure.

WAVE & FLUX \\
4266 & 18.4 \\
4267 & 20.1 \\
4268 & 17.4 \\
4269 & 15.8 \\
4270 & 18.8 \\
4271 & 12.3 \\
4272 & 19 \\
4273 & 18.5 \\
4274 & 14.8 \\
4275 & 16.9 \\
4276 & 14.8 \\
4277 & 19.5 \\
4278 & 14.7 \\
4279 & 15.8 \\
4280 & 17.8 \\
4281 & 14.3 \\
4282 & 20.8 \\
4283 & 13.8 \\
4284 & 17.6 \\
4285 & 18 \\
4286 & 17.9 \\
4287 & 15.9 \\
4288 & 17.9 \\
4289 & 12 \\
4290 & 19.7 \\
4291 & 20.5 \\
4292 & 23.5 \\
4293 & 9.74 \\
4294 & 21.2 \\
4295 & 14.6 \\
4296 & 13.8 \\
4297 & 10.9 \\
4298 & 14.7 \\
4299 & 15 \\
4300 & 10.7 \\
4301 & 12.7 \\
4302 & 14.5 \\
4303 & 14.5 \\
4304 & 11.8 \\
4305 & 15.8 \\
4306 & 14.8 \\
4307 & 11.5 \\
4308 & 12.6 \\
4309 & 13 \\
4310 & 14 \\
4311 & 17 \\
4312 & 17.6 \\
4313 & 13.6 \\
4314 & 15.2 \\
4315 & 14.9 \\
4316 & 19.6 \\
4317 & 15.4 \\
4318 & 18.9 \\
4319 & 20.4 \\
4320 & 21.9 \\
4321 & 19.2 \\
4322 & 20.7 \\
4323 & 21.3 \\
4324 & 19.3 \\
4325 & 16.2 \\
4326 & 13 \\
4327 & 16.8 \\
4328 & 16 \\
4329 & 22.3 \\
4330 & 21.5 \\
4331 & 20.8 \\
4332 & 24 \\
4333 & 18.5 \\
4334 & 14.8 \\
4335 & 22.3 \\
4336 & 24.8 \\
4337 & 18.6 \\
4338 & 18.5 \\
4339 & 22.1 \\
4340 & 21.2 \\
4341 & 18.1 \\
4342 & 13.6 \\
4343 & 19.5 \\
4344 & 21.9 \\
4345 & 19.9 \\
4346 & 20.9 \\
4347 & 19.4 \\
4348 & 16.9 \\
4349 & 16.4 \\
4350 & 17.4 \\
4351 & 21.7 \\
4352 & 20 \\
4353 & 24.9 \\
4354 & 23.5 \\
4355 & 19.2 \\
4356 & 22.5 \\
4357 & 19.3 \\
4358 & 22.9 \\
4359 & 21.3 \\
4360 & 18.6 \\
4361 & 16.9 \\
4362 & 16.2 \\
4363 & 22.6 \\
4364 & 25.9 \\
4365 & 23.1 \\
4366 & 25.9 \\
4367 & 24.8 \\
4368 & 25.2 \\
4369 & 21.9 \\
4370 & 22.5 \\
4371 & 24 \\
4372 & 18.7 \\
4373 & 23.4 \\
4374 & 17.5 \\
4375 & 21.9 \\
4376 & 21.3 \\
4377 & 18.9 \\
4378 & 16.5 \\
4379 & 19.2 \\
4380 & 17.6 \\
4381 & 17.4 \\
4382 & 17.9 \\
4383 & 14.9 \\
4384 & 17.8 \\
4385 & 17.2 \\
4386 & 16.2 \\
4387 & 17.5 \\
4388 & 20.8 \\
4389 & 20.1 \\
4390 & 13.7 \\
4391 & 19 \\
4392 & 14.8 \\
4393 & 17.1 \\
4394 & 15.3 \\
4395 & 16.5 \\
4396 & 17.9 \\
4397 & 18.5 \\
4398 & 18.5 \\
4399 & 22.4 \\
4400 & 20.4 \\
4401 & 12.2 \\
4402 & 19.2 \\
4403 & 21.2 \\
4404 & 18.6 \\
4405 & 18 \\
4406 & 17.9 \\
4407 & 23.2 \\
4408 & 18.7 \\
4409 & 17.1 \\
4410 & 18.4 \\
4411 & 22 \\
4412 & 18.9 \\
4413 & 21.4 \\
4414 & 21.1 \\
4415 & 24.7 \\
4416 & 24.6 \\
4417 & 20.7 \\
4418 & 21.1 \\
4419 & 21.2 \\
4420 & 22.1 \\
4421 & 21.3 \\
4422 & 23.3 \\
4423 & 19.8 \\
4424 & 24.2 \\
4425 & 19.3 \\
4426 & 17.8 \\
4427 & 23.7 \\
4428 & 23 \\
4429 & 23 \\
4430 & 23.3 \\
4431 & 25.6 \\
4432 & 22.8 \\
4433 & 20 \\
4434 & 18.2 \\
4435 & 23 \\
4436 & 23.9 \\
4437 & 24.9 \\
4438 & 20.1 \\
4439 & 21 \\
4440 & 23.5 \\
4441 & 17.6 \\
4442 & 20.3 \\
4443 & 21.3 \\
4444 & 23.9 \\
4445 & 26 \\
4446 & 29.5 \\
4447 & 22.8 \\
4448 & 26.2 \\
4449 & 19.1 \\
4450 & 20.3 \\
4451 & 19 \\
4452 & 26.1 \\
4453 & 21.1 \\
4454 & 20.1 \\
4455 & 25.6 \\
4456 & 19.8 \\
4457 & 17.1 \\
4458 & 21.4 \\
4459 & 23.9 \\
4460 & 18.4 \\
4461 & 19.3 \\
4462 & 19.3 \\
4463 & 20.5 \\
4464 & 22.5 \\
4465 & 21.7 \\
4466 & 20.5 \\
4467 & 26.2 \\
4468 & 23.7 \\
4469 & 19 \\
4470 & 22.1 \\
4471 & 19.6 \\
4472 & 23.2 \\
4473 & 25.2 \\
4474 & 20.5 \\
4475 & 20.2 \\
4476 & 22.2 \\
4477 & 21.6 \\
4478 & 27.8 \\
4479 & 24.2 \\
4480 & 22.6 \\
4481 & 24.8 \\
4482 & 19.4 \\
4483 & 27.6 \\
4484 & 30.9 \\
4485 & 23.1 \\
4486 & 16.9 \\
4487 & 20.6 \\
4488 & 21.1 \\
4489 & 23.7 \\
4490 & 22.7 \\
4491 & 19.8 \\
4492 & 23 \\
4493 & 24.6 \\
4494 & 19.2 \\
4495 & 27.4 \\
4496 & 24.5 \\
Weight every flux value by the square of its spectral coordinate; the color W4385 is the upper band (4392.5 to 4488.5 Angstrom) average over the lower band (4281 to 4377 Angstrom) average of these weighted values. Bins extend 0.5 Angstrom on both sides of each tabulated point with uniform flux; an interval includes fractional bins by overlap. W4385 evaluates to 1.22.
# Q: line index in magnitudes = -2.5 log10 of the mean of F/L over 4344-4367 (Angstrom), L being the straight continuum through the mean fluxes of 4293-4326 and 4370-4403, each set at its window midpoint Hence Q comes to -0.20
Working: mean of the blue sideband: 15.7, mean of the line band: 20.8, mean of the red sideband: 18.4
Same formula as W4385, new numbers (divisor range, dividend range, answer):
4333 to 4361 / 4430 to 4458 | 1.16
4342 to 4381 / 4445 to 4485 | 1.14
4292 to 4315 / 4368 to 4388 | 1.40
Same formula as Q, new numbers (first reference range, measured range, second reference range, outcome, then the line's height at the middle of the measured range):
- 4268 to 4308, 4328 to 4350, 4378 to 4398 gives -0.19 mag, 16.6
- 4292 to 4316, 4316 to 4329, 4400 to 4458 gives -0.20 mag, 15.4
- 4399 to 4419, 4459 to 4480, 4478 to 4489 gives 0.04 mag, 22.7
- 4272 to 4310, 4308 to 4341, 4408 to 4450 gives -0.08 mag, 17.1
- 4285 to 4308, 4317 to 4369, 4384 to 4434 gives -0.18 mag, 17.1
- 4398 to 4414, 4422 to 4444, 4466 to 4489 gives -0.06 mag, 20.6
